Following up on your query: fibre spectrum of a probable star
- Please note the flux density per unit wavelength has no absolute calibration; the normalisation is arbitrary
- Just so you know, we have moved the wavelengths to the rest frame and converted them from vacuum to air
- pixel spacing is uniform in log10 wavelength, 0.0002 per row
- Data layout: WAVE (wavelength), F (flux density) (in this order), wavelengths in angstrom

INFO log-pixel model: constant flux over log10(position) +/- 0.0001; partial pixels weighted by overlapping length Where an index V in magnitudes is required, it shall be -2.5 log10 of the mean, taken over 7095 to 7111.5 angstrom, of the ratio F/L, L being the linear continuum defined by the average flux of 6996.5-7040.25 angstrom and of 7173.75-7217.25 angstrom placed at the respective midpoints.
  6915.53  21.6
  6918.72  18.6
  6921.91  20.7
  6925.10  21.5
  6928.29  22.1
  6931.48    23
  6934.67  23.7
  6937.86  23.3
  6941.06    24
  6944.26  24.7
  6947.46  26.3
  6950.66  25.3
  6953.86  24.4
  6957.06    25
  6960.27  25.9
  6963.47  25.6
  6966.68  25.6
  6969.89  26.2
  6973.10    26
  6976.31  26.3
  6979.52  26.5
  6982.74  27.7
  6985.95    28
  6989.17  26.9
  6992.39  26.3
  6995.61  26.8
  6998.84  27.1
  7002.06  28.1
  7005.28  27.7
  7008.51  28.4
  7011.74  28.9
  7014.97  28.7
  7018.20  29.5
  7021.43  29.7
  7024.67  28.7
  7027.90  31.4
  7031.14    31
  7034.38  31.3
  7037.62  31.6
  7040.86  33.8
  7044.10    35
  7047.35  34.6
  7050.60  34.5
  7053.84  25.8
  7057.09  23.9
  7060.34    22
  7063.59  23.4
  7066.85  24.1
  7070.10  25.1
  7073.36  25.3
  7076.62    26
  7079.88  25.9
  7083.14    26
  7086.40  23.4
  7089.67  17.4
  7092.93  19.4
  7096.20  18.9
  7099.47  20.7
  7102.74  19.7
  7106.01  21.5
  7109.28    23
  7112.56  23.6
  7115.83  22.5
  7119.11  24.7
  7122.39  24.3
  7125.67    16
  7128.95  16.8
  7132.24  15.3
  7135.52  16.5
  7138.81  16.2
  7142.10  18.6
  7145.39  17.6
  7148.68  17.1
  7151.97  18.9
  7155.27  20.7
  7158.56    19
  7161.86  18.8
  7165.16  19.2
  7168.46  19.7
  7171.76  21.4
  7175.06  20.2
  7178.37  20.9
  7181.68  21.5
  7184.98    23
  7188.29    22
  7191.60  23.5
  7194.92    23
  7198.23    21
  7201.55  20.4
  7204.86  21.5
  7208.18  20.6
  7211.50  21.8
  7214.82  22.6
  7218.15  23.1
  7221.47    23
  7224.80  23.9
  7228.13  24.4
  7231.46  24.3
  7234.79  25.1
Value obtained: 0.23 mag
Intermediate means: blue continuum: 29.5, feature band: 20.9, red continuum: 21.7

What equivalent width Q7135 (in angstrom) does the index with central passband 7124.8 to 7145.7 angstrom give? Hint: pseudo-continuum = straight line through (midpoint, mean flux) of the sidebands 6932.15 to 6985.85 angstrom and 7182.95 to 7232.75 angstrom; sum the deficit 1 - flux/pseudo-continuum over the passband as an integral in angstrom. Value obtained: 6.0 angstrom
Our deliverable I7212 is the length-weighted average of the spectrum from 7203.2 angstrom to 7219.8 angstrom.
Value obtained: 21.9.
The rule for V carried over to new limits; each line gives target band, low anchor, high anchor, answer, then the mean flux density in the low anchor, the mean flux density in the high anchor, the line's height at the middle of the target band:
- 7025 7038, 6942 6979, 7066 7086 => -0.217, 25.6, 25.3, 25.4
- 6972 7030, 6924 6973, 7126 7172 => -0.222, 24.5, 18.1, 22.8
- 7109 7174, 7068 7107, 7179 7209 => 0.143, 22.5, 21.8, 22.2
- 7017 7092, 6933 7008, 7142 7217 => -0.160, 26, 20.6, 23.8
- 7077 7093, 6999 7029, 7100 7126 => 0.051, 28.9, 22.2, 24.1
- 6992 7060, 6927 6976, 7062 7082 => -0.186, 24.8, 25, 24.9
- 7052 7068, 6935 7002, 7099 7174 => -0.070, 25.9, 19.6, 22.5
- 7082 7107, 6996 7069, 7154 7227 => 0.246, 29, 21.4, 26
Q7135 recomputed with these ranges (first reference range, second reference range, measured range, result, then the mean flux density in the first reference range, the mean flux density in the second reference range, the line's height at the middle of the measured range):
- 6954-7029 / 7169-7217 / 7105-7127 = 1.4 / 27.4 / 21.6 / 23.8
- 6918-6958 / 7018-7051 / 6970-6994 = 0.4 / 23.4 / 31.9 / 27.3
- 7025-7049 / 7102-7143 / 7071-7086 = 0.4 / 32.5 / 19.9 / 26.4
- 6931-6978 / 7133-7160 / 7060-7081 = -3.9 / 25.1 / 18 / 20.8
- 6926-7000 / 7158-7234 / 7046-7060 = -2.8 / 25.5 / 21.8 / 24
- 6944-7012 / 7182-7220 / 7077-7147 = 9.9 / 26.5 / 22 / 23.8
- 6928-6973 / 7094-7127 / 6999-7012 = -2.4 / 24.8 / 21.5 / 23.6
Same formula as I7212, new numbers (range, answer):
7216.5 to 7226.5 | 23.3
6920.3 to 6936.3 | 22.2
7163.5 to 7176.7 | 20.1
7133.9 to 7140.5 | 16.4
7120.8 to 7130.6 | 19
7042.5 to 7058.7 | 30.8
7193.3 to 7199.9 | 22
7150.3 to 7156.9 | 19.8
